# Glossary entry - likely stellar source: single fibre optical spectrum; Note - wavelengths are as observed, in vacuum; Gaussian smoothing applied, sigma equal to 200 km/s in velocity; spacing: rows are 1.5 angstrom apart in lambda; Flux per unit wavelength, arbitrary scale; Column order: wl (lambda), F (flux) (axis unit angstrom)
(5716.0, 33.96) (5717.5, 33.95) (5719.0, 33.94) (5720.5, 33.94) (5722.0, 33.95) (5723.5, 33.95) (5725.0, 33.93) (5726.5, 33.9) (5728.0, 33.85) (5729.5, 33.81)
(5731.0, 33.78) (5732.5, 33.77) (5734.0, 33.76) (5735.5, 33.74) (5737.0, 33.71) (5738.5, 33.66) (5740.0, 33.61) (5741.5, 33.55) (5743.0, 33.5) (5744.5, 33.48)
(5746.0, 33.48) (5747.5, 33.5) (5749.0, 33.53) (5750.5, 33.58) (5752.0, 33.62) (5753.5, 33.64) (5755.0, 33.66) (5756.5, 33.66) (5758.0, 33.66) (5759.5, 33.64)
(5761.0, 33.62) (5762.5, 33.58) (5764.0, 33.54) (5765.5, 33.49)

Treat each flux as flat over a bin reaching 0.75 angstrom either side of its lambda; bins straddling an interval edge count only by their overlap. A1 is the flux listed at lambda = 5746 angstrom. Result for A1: 33.48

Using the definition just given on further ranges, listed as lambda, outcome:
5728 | 33.85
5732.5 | 33.77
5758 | 33.66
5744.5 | 33.48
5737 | 33.71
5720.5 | 33.94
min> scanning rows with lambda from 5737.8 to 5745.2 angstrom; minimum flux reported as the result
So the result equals 33.48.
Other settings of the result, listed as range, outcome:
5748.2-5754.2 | 33.53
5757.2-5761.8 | 33.62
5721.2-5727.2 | 33.9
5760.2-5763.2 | 33.58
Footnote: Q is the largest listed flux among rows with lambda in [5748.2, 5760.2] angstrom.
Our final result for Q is 33.66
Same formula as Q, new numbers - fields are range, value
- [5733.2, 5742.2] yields 33.76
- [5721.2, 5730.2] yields 33.95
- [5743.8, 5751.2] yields 33.58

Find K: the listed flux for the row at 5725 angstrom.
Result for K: 33.93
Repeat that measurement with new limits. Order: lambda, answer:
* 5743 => 33.5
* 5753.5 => 33.64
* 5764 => 33.54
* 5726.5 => 33.9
